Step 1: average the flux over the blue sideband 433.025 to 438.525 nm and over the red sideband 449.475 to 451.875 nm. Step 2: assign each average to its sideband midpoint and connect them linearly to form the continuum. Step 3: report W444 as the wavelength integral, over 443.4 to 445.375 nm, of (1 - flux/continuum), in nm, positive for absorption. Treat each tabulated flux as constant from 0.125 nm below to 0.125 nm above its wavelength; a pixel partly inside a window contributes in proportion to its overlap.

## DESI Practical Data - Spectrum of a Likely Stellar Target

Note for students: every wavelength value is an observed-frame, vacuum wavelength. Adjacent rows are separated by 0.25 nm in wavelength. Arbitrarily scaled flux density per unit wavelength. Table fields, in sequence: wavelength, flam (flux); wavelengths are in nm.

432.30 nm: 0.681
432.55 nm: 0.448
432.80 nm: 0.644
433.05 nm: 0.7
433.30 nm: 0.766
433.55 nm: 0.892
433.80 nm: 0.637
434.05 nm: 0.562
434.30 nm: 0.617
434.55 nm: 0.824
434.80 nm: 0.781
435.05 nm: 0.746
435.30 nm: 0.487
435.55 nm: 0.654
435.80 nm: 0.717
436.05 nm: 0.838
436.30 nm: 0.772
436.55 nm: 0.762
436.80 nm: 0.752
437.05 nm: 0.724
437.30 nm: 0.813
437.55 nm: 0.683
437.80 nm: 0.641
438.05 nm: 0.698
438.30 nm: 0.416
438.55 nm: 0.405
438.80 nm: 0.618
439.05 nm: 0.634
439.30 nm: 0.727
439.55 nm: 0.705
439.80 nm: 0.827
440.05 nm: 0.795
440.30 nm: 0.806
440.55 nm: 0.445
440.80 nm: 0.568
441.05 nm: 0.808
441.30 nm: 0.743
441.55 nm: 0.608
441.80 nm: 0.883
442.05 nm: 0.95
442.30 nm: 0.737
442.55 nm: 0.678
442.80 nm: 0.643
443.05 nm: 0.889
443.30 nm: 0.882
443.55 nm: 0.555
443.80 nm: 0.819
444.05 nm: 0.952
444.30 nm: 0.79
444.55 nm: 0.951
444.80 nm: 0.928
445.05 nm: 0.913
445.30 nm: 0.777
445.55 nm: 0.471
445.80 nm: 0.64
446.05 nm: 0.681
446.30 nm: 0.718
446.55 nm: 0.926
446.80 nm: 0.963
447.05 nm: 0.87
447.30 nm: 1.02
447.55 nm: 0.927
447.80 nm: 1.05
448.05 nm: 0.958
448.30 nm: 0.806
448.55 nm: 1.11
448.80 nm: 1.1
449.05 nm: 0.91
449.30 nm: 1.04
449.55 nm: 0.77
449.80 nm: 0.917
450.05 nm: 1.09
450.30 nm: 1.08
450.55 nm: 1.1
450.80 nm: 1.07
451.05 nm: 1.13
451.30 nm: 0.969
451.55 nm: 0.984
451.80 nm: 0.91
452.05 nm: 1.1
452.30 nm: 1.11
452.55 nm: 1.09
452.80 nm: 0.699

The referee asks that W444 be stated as 0.09 nm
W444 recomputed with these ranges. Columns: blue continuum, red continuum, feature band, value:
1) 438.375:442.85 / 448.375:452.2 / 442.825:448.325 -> 0.146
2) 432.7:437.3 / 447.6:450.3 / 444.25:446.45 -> 0.352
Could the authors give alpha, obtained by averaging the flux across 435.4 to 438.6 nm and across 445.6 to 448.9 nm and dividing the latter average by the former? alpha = 1.3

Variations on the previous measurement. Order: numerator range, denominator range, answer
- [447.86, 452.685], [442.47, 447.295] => 1.27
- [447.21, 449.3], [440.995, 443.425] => 1.26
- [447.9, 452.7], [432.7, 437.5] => 1.40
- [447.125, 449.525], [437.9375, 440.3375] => 1.49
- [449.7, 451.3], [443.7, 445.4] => 1.21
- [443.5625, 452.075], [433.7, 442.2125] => 1.32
